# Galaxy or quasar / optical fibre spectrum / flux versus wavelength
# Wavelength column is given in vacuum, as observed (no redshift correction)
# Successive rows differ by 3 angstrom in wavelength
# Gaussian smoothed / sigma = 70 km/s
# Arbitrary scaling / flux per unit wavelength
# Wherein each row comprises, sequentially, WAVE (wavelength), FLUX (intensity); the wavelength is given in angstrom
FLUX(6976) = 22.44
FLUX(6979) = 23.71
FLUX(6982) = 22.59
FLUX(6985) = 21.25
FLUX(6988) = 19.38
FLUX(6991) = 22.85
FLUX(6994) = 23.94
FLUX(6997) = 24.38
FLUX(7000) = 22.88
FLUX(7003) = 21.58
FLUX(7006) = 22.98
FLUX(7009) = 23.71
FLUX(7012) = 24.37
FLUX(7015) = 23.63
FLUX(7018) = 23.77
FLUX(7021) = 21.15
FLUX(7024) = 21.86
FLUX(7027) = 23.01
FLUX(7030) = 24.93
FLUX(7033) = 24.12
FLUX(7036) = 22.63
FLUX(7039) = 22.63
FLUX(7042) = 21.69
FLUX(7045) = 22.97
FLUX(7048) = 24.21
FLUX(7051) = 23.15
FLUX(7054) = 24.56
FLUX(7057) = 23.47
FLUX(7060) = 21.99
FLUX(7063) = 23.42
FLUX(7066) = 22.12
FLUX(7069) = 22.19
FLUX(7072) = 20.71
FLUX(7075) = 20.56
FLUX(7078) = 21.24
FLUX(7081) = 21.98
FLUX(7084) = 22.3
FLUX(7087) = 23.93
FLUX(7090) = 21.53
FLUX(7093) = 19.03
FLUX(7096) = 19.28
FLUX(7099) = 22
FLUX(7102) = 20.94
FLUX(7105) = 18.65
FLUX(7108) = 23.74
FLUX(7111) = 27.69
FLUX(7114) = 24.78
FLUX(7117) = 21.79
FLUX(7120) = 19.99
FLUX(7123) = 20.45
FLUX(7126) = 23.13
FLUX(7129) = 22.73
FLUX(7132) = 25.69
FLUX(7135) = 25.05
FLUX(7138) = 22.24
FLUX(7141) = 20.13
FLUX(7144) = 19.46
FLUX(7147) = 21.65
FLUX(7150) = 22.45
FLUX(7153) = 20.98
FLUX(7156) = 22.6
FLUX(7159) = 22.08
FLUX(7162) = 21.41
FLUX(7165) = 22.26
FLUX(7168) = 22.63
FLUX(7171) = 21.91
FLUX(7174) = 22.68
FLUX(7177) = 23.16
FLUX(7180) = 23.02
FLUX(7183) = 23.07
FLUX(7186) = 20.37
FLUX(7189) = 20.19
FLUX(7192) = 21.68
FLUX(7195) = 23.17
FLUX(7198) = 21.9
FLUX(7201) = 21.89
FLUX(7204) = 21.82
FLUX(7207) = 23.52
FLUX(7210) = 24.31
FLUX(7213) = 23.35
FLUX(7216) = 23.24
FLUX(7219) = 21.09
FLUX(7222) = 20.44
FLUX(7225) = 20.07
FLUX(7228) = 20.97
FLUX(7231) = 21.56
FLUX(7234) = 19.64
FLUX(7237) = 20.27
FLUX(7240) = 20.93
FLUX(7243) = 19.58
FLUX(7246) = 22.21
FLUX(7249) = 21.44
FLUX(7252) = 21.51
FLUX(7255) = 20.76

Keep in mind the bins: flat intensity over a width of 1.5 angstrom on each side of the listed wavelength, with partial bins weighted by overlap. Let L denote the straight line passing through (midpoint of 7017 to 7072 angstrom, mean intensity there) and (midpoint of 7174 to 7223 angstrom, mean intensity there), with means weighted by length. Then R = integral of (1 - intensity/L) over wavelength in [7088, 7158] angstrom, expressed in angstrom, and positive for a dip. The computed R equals 1.8 angstrom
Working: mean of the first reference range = 22.9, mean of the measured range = 22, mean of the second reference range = 22.3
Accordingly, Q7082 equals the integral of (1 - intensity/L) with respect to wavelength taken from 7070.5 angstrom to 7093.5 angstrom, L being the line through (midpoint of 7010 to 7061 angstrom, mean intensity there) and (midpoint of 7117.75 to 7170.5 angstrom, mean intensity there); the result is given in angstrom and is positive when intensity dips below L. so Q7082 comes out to 1.2 angstrom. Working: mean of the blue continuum 23.2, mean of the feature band 21.5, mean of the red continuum 22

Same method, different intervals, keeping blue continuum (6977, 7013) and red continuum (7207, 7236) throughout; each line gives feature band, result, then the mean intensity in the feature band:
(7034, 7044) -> 0.06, 22.4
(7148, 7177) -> -0.23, 22.2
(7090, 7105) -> 1.36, 20.3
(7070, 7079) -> 0.61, 20.9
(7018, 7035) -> -0.33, 23.1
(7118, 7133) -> -0.08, 22.3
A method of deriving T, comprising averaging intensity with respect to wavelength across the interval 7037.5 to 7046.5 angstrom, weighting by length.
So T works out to 22.4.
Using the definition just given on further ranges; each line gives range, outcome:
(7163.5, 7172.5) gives 22.3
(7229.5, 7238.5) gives 20.5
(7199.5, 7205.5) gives 21.9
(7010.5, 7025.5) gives 23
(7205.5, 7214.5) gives 23.7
